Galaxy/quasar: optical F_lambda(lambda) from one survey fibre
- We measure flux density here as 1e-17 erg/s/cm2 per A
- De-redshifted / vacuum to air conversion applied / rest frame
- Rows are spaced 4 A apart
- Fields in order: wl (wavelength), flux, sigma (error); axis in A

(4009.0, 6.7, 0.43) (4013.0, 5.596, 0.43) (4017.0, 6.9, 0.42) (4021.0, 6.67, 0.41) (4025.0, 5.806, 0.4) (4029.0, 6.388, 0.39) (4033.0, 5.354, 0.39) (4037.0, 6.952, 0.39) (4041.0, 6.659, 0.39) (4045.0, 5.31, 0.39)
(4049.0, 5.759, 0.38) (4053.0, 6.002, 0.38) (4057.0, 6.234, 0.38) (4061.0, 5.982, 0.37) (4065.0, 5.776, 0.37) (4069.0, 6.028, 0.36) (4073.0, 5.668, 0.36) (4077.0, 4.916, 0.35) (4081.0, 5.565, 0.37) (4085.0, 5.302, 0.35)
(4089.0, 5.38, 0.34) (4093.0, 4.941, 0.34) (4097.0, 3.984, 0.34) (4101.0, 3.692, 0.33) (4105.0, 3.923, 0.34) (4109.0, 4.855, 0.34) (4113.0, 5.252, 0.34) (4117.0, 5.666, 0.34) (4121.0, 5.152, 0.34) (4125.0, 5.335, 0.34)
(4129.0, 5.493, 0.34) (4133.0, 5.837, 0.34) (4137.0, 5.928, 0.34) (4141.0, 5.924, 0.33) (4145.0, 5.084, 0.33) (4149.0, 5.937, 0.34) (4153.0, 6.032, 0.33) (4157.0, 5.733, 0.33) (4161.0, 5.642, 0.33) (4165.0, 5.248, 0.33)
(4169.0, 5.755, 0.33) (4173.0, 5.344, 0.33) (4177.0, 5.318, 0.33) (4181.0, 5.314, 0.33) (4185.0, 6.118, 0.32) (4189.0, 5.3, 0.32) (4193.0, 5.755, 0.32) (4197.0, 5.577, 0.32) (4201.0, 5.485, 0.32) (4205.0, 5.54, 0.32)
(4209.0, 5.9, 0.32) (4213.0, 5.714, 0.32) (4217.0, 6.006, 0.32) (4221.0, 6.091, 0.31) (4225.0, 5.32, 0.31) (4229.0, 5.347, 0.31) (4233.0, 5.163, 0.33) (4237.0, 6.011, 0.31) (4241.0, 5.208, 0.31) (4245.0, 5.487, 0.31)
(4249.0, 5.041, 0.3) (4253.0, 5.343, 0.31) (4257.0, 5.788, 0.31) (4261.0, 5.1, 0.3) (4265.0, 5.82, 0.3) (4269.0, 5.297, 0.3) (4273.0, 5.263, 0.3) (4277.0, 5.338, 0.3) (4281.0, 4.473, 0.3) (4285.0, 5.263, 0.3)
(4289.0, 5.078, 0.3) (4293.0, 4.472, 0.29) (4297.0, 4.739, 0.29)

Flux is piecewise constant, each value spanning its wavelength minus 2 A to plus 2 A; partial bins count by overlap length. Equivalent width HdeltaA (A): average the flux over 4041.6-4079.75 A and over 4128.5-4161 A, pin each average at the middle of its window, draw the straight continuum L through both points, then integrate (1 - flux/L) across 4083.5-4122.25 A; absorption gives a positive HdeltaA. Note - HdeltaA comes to 6.5 A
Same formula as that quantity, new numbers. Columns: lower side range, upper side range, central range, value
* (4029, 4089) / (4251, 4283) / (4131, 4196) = -0.9 A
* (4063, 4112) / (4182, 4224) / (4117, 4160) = -2.6 A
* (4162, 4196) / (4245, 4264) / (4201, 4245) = -1.5 A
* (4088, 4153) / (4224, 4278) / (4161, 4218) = -3.2 A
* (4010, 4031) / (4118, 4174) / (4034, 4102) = 5.4 A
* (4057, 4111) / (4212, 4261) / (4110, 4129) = -0.5 A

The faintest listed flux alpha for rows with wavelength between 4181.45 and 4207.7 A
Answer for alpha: 5.3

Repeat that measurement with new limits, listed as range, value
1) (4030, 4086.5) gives 4.916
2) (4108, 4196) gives 4.855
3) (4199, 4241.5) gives 5.163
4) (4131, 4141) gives 5.837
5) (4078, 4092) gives 5.302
